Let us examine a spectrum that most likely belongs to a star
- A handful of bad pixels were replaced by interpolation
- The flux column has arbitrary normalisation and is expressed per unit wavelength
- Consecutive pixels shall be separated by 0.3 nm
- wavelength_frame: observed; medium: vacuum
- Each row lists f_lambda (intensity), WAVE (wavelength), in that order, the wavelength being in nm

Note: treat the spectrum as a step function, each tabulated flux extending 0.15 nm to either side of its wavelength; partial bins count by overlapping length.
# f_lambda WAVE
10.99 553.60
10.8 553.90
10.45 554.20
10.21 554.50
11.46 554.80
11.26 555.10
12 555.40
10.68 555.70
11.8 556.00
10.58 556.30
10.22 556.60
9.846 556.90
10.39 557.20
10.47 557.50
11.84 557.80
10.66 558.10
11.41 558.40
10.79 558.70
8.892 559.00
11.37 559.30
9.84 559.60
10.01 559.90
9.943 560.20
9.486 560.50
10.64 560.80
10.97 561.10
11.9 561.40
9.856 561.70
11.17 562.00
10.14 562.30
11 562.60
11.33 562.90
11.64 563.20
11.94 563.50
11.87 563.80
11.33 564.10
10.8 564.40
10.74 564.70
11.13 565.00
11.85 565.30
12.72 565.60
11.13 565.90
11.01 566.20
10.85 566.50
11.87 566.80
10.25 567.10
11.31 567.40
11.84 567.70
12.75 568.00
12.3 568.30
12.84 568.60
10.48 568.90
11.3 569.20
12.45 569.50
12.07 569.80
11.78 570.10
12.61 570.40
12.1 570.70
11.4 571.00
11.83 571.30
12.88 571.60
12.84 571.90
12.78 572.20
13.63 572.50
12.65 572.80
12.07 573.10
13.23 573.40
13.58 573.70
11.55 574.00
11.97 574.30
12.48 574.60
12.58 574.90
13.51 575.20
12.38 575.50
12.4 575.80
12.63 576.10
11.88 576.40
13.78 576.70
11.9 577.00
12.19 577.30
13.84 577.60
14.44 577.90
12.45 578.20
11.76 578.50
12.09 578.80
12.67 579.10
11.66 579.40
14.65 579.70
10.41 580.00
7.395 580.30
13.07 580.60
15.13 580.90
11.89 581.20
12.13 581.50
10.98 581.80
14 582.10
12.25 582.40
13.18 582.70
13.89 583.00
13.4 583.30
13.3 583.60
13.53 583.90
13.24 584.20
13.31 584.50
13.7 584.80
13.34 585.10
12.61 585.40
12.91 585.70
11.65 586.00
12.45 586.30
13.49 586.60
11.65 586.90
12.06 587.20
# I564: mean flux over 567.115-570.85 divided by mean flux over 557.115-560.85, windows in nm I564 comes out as 1.14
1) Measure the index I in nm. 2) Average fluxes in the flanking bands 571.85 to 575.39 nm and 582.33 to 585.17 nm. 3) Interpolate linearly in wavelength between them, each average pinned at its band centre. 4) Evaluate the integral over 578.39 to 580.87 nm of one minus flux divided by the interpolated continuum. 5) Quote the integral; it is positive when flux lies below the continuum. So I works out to 0.23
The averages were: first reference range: 12.7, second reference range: 13.3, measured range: 11.9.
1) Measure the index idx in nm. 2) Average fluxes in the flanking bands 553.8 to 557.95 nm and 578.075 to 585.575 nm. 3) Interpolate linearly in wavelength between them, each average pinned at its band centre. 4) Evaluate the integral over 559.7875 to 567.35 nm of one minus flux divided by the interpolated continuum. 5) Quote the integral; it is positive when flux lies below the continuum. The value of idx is 0.24 nm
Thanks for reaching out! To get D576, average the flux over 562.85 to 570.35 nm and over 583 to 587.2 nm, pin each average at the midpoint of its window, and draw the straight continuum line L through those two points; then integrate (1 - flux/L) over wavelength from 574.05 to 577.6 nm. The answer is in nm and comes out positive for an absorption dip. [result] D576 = -0.08 nm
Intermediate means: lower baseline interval 11.6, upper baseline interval 13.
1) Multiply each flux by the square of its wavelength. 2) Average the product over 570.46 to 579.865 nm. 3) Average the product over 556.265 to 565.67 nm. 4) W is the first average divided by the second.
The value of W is 1.2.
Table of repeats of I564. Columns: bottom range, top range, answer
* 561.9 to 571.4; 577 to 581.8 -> 1.07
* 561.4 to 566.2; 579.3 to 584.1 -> 1.12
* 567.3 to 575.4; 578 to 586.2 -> 1.02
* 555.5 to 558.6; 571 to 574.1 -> 1.17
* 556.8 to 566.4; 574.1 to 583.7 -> 1.15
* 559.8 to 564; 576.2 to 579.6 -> 1.16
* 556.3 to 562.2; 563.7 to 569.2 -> 1.09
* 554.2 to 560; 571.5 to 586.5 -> 1.18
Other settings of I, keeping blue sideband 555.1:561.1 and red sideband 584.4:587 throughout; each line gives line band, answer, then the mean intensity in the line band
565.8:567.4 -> 0.03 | 11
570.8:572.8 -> -0.15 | 12.6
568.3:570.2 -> -0.06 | 11.9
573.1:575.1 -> -0.11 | 12.6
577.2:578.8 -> -0.09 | 12.9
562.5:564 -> -0.08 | 11.6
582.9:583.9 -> -0.07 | 13.5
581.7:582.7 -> -0.01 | 12.6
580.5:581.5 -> -0.06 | 13.2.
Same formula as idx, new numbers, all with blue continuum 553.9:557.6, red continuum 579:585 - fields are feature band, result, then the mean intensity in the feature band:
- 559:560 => 0.08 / 10.2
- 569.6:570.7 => -0.03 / 12.2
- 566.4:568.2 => 0.02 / 11.5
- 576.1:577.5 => -0.02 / 12.5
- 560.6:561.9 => 0.04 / 10.8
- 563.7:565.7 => 0.00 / 11.5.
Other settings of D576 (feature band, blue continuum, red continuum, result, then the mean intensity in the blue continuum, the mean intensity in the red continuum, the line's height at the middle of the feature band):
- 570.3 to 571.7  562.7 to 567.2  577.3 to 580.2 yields -0.028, 11.4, 12.5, 11.9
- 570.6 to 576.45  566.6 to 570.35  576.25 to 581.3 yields -0.210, 11.8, 12.4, 12.1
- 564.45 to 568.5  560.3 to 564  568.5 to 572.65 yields 0.033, 11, 12.2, 11.6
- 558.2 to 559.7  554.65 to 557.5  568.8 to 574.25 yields 0.089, 10.9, 12.3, 11.2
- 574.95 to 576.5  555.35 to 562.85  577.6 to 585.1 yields -0.050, 10.6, 12.7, 12.2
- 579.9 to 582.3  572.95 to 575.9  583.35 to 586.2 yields 0.183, 12.6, 13.1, 12.9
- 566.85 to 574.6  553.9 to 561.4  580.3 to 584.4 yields -0.227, 10.7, 12.9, 11.8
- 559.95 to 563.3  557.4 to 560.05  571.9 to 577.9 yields 0.085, 10.6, 12.7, 11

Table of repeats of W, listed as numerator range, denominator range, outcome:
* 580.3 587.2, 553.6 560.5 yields 1.32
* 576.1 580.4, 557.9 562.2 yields 1.25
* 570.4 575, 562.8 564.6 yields 1.13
